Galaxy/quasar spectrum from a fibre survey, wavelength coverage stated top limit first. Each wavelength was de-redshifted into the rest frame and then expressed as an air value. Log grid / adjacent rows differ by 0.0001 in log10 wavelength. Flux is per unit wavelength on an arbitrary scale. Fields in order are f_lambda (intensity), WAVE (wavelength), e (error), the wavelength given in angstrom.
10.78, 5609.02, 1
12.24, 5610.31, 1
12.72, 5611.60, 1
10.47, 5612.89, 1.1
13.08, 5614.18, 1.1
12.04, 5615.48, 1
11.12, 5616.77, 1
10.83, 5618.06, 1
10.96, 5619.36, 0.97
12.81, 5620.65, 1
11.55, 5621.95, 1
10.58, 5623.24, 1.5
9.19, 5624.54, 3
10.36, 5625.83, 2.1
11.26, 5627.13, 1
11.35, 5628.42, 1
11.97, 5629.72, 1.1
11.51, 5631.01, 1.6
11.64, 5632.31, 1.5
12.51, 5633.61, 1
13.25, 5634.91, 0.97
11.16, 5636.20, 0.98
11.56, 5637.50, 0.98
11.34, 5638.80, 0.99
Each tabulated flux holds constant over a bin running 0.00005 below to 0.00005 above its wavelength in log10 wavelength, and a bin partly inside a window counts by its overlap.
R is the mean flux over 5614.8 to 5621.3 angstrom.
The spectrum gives 11.5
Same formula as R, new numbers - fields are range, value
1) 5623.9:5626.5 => 9.79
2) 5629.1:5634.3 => 11.9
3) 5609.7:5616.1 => 12.1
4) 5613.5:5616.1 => 12.5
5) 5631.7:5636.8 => 12.2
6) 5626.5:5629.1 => 11.3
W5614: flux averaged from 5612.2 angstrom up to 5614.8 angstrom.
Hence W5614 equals 11.8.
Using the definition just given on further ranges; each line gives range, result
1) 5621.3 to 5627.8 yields 10.6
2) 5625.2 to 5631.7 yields 11.3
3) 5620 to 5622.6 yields 12.2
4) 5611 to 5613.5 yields 11.6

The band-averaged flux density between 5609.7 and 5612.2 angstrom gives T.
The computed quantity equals 12.5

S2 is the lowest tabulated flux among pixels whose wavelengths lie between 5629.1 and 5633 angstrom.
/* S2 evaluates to 11.51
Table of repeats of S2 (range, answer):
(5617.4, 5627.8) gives 9.19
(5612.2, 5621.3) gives 10.47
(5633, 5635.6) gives 12.51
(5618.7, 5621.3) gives 10.96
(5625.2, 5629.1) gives 10.36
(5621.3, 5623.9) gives 10.58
